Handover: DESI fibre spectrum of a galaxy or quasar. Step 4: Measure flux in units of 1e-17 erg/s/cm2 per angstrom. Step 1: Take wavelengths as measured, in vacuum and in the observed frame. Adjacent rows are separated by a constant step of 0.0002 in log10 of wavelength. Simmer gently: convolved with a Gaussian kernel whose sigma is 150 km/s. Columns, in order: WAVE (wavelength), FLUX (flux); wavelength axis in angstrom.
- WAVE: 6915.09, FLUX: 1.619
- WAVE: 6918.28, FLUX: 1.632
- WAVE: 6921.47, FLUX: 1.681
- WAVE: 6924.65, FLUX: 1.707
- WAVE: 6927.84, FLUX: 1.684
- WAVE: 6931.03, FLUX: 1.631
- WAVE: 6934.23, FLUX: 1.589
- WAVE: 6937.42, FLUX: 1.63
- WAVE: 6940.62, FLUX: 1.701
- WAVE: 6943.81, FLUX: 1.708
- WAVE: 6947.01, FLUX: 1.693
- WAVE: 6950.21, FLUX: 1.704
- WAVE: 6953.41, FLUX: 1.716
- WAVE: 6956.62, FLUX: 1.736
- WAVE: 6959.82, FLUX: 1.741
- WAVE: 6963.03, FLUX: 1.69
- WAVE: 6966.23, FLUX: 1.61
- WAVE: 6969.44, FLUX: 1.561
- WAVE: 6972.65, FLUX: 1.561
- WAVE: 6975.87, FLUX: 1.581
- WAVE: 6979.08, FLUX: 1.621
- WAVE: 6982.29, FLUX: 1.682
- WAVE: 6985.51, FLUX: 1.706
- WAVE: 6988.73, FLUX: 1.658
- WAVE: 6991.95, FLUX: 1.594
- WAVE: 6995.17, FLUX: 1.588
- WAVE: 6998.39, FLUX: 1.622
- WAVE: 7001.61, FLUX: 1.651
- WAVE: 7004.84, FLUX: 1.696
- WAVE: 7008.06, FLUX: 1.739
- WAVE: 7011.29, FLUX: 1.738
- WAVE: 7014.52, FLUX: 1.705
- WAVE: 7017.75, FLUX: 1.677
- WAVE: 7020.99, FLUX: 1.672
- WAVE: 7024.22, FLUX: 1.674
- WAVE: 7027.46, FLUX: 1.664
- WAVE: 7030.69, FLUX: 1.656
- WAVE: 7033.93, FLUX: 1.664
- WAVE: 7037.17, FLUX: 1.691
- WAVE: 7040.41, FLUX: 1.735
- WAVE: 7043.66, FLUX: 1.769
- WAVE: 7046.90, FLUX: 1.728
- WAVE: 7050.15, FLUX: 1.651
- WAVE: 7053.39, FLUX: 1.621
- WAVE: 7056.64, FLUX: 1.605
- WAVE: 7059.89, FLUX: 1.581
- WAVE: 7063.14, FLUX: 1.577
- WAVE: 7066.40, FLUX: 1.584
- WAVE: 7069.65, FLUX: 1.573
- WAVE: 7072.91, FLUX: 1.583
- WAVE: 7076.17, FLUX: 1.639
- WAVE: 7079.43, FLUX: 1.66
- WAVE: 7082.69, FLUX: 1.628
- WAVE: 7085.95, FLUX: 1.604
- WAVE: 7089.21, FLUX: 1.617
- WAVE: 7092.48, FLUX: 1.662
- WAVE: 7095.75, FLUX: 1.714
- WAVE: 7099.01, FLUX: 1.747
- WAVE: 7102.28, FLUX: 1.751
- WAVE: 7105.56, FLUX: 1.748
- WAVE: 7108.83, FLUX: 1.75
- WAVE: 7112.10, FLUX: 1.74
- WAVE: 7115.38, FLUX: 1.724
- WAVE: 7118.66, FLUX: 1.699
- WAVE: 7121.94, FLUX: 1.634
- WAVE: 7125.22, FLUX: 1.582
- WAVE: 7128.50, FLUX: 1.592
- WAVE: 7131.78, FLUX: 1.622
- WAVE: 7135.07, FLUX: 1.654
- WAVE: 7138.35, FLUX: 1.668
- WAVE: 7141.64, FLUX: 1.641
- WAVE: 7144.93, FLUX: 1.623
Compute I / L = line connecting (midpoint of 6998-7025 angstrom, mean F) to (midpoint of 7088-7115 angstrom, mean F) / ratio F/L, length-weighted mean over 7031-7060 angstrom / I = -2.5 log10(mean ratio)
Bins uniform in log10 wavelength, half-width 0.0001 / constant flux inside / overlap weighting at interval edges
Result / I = 0.02 mag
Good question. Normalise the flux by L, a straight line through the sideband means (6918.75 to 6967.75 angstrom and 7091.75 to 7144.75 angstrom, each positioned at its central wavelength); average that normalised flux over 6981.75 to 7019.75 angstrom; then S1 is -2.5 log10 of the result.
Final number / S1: 0.007 mag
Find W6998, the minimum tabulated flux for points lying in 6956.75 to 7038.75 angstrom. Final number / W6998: 1.561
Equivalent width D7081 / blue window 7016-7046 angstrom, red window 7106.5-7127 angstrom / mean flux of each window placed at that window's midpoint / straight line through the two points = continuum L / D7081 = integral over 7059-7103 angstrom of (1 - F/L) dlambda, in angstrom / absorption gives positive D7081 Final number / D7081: 1.4 angstrom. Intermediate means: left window 1.69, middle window 1.64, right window 1.69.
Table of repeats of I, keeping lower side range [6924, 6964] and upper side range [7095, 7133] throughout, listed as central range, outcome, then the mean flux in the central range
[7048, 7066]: 0.05 mag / 1.61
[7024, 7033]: 0.02 mag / 1.66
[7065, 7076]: 0.07 mag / 1.59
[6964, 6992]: 0.04 mag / 1.62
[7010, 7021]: -0.01 mag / 1.7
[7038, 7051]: -0.02 mag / 1.72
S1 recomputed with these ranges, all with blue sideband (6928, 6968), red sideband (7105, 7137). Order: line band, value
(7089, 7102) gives -0.017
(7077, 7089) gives 0.028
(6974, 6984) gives 0.034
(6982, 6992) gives 0.007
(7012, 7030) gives -0.003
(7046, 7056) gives 0.012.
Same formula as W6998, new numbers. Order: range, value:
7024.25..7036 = 1.656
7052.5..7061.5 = 1.581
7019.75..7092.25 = 1.573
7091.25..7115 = 1.662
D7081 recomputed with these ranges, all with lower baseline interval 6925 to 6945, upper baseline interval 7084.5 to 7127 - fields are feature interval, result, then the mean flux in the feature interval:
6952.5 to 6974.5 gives 0.1 angstrom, 1.66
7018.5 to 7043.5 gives -0.1 angstrom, 1.68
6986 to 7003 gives 0.4 angstrom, 1.63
